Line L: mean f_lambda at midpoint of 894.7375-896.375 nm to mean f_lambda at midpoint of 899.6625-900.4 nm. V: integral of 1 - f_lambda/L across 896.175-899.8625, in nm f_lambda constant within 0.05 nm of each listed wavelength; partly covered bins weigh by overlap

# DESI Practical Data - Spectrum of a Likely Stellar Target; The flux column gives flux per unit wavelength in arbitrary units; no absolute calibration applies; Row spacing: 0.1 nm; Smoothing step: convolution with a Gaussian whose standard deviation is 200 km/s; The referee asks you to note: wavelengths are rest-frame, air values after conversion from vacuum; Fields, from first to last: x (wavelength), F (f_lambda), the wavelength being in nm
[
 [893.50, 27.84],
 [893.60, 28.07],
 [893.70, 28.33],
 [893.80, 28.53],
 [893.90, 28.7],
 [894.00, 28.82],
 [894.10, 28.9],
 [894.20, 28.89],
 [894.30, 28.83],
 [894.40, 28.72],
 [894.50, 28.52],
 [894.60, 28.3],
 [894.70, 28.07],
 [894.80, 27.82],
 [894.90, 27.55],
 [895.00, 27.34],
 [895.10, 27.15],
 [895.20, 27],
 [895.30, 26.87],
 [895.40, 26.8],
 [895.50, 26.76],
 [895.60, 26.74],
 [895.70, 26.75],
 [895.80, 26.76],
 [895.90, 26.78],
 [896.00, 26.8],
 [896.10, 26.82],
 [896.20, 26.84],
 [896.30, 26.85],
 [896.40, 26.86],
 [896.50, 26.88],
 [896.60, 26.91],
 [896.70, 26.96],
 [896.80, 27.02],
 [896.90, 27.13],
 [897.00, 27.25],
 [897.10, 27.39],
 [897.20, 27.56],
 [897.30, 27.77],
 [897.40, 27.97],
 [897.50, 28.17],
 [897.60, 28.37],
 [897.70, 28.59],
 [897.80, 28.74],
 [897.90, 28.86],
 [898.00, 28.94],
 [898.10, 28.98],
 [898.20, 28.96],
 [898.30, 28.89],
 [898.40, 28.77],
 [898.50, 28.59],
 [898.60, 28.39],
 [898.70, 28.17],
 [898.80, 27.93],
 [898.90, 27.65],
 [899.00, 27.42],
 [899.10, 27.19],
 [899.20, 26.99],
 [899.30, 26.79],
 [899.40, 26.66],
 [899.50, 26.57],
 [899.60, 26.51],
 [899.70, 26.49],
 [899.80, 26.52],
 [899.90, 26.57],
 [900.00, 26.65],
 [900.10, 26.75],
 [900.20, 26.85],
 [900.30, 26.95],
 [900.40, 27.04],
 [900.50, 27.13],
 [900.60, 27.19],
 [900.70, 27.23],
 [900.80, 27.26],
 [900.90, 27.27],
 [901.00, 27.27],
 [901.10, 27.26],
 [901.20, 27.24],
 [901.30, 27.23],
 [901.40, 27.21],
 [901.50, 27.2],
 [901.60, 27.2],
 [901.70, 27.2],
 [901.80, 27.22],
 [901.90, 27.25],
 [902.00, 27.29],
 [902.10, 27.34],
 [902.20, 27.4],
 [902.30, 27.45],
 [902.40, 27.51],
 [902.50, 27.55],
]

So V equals -0.11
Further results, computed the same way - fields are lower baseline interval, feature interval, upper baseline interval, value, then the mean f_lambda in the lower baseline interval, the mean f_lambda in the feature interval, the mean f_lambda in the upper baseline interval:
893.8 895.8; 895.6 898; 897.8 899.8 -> 0.035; 27.8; 27.4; 27.8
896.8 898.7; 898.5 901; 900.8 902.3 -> 0.055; 28.3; 27.1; 27.3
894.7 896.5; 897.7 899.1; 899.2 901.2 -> -0.078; 27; 28.4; 26.9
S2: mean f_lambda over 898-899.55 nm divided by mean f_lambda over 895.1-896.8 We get 1.0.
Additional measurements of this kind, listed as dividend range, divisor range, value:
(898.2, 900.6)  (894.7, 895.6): 1.00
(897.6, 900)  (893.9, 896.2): 1.01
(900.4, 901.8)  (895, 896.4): 1.01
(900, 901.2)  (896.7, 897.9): 0.97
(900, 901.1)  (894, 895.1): 0.96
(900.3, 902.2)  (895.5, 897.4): 1.01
